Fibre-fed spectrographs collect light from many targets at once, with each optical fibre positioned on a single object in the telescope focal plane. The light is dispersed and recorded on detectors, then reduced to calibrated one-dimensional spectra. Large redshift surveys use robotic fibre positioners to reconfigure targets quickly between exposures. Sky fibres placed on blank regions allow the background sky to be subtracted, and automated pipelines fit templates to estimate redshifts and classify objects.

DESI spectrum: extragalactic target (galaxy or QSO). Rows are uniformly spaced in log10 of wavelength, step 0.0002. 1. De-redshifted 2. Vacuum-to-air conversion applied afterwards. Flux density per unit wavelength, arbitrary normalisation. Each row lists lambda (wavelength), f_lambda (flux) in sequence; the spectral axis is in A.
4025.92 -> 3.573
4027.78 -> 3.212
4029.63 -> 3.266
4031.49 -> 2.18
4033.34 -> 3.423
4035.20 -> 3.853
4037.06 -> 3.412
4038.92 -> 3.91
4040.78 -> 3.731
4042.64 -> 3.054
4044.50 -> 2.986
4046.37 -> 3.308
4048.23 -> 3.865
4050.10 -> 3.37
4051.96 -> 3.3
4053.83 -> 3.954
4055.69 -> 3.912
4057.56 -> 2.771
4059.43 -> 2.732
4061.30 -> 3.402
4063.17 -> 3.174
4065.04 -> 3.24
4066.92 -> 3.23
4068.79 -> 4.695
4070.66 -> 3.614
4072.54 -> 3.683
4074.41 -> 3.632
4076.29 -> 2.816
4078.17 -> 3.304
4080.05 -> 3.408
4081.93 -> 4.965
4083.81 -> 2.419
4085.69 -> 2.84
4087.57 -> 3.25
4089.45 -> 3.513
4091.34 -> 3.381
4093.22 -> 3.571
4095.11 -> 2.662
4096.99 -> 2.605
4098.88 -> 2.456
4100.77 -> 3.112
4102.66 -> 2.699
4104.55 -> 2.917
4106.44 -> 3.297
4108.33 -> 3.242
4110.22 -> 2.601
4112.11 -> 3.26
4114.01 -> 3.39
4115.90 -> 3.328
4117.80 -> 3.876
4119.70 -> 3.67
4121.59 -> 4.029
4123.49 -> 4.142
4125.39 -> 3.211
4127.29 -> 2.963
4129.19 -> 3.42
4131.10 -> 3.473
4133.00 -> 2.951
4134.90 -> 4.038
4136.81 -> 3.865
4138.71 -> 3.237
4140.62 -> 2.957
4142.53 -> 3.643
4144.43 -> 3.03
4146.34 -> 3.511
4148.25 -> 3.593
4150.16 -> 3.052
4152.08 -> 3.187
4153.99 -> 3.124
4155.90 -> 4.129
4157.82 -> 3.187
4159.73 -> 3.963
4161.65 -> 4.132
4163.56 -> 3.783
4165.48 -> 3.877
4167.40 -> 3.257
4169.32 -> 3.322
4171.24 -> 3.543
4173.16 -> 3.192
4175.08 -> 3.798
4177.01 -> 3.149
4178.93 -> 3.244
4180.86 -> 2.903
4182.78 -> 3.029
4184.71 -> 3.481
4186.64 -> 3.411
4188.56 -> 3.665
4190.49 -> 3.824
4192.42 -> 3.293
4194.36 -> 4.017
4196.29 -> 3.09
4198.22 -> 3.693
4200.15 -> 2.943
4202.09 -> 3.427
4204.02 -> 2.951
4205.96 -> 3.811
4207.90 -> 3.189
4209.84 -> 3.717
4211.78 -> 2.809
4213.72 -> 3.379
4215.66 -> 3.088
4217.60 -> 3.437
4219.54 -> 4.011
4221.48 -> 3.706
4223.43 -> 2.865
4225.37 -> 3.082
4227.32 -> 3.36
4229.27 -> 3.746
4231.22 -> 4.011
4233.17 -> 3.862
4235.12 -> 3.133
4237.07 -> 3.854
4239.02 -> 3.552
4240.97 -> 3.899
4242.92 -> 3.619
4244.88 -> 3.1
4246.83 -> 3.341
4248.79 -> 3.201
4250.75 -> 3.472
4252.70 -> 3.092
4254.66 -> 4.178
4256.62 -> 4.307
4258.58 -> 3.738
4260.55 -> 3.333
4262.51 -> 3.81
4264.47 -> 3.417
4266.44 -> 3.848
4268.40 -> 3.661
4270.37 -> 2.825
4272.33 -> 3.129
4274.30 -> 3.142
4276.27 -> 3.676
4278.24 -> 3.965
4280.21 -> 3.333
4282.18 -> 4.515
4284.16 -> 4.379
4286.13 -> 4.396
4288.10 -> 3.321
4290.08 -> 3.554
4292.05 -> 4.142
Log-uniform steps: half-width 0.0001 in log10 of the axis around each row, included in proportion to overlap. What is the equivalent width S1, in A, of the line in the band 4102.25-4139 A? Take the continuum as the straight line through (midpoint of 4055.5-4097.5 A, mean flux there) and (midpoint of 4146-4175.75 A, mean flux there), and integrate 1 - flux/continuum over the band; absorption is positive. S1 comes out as 0.5 A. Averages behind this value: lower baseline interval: 3.34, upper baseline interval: 3.54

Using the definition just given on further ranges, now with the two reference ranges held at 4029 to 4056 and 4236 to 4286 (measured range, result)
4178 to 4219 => 2.4 A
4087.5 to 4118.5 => 3.2 A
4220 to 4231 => 0.5 A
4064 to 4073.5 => -0.6 A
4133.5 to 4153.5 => 0.7 A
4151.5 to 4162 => -0.2 A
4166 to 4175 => 0.4 A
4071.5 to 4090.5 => 0.4 A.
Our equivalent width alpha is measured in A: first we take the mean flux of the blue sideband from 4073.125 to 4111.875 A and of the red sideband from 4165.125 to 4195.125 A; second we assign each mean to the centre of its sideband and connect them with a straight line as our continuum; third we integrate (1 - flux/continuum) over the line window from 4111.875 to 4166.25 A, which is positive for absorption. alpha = -3.8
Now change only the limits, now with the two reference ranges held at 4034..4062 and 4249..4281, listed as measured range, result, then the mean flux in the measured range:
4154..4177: -0.7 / 3.61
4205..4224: 0.6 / 3.41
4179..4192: 0.5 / 3.37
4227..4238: -0.4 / 3.68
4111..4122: -0.3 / 3.56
